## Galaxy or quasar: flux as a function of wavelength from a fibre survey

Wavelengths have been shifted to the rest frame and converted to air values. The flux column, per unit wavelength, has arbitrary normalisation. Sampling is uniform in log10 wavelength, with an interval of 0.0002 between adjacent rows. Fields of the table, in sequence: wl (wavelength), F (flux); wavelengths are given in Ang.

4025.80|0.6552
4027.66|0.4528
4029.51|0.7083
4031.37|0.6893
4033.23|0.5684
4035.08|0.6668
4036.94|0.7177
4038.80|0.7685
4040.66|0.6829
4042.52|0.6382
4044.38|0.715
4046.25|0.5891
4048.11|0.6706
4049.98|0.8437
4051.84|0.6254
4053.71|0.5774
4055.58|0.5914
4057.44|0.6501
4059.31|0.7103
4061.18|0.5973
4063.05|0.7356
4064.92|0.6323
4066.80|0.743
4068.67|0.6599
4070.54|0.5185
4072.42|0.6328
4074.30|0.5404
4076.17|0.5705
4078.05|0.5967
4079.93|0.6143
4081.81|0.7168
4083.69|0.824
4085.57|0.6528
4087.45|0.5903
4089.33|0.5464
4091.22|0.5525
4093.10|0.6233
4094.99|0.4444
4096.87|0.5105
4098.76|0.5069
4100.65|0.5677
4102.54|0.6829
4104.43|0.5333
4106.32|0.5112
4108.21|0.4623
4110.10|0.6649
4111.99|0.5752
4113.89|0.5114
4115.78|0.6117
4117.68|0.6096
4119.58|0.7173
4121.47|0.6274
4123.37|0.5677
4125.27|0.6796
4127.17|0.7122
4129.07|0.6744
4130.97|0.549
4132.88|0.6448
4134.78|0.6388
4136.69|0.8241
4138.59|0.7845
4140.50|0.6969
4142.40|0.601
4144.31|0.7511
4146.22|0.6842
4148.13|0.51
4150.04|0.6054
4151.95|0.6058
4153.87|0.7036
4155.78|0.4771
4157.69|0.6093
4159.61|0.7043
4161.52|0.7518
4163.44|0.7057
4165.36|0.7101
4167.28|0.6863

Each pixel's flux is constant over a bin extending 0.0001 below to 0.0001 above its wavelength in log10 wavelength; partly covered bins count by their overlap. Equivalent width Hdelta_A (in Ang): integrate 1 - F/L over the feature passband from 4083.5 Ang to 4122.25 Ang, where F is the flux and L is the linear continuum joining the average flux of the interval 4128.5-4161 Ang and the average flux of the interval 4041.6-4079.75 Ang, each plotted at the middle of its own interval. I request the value 3.9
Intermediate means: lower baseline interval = 0.641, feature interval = 0.582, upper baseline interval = 0.652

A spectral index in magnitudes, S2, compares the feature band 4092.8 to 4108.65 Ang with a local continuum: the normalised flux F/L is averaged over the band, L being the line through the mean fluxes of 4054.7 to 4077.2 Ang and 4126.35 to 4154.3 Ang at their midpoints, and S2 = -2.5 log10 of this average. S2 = 0.20 mag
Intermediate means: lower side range 0.632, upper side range 0.665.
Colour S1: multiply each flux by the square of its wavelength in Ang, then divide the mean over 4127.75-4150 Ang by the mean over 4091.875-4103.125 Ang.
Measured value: 1.23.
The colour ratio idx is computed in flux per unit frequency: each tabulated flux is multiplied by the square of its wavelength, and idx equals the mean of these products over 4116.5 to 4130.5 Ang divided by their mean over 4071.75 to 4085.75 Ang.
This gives 1.03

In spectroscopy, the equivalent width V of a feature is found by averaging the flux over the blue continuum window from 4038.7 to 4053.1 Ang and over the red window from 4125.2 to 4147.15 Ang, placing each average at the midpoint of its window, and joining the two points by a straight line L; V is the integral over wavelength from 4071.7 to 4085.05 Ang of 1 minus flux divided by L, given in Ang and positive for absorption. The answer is 0.8 Ang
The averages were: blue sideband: 0.685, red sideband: 0.687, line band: 0.643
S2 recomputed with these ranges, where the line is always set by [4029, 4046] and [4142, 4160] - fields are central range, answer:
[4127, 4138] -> -0.07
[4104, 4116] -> 0.17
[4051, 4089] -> 0.04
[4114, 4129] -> -0.01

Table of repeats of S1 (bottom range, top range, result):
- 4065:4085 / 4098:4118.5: 0.90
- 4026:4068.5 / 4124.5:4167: 1.05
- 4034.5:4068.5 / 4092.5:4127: 0.89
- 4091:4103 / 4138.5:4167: 1.23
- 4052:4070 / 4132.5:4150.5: 1.08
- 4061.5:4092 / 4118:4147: 1.10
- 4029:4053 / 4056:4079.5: 0.94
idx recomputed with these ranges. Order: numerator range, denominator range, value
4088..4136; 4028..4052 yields 0.90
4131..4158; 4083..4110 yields 1.16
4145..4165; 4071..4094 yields 1.07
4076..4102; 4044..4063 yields 0.92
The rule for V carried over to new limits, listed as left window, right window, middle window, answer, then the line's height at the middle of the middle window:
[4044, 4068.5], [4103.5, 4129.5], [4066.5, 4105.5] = 2.3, 0.635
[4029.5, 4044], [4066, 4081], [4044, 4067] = -0.7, 0.644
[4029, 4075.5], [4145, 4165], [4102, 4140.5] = 0.9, 0.645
